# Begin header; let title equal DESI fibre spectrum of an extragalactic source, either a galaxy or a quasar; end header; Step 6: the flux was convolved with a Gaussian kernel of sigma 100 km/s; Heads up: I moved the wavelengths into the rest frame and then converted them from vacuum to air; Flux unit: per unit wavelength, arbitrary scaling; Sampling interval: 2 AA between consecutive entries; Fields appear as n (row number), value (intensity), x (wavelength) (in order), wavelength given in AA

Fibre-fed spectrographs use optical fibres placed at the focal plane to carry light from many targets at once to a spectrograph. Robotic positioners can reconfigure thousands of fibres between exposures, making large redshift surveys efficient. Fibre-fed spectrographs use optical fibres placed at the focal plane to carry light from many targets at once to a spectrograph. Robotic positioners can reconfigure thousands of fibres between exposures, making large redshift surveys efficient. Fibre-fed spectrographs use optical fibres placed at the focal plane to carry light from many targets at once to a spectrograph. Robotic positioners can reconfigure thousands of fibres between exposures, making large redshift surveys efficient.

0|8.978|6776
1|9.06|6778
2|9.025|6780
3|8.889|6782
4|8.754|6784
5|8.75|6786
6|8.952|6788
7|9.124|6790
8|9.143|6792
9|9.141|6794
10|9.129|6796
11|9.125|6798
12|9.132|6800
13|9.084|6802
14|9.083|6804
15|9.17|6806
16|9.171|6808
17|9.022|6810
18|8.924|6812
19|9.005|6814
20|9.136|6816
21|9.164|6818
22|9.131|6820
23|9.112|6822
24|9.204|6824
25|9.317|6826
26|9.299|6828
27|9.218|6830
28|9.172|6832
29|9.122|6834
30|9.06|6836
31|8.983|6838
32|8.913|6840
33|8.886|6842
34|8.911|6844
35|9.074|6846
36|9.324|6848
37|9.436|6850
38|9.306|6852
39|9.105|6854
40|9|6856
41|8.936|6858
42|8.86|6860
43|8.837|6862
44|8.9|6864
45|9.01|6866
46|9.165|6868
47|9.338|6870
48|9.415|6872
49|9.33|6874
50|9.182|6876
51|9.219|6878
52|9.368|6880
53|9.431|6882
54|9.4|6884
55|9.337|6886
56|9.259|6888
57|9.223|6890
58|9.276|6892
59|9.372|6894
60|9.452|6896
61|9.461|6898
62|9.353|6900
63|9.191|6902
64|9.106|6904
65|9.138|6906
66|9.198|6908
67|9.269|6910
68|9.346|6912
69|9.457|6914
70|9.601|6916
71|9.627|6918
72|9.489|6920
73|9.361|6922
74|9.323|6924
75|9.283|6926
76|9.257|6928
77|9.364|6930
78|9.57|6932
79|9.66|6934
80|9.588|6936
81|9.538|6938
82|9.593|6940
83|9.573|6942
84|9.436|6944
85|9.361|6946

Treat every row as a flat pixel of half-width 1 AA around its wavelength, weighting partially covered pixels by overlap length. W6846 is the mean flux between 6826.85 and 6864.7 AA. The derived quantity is 9.07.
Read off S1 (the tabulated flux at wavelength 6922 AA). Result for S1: 9.361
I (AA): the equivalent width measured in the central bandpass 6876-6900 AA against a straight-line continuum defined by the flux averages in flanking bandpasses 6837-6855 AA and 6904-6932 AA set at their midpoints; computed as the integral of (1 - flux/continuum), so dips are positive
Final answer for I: -0.2 AA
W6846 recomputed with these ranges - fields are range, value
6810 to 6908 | 9.17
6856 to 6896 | 9.2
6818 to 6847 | 9.1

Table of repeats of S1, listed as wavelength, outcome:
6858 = 8.936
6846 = 9.074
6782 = 8.889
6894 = 9.372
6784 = 8.754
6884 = 9.4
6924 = 9.323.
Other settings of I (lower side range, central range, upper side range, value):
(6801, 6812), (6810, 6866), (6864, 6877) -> 0.4 AA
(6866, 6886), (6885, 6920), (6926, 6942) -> 0.2 AA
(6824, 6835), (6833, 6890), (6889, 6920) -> 0.8 AA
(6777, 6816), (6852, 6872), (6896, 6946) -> 0.4 AA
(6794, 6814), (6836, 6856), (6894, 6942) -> 0.2 AA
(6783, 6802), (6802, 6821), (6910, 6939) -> 0.0 AA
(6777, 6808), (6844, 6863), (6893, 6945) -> 0.3 AA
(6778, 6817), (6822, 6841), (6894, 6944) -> 0.0 AA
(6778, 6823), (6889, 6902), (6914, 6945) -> 0.0 AA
